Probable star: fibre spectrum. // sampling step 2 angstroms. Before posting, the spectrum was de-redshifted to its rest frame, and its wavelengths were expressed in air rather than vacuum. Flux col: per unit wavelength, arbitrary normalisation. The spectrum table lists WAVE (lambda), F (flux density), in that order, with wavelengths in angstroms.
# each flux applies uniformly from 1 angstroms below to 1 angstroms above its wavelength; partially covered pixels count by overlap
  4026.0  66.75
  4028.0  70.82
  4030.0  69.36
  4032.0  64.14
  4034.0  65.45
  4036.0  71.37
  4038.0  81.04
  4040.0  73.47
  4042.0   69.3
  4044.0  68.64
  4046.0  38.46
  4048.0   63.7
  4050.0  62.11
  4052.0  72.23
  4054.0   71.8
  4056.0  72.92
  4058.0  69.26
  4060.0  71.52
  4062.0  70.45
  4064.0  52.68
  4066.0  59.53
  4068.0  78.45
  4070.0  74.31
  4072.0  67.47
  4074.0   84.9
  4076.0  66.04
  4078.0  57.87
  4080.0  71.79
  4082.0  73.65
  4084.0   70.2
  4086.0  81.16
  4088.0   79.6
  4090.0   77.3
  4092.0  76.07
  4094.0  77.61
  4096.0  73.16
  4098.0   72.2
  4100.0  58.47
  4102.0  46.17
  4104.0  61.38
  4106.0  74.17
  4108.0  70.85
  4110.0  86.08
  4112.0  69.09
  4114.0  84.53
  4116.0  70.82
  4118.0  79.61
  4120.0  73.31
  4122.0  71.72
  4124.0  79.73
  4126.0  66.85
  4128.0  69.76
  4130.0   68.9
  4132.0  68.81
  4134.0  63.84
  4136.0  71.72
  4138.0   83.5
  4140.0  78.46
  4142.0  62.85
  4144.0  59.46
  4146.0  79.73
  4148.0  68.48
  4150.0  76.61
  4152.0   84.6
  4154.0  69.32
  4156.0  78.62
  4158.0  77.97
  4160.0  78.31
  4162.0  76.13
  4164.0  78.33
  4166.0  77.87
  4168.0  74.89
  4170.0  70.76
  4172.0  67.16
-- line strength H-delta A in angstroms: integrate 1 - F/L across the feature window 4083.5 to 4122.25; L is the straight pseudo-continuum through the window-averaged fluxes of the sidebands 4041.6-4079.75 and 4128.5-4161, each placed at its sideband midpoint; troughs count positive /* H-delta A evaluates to -1.47 angstroms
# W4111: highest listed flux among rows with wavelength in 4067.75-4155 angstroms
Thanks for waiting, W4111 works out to 86.08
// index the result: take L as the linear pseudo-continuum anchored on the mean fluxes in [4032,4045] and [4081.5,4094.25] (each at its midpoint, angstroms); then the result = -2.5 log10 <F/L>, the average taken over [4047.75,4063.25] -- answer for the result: 0.06 mag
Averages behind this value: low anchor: 71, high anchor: 76.6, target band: 69.2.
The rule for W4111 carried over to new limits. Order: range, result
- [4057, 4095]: 84.9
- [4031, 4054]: 81.04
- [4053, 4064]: 72.92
